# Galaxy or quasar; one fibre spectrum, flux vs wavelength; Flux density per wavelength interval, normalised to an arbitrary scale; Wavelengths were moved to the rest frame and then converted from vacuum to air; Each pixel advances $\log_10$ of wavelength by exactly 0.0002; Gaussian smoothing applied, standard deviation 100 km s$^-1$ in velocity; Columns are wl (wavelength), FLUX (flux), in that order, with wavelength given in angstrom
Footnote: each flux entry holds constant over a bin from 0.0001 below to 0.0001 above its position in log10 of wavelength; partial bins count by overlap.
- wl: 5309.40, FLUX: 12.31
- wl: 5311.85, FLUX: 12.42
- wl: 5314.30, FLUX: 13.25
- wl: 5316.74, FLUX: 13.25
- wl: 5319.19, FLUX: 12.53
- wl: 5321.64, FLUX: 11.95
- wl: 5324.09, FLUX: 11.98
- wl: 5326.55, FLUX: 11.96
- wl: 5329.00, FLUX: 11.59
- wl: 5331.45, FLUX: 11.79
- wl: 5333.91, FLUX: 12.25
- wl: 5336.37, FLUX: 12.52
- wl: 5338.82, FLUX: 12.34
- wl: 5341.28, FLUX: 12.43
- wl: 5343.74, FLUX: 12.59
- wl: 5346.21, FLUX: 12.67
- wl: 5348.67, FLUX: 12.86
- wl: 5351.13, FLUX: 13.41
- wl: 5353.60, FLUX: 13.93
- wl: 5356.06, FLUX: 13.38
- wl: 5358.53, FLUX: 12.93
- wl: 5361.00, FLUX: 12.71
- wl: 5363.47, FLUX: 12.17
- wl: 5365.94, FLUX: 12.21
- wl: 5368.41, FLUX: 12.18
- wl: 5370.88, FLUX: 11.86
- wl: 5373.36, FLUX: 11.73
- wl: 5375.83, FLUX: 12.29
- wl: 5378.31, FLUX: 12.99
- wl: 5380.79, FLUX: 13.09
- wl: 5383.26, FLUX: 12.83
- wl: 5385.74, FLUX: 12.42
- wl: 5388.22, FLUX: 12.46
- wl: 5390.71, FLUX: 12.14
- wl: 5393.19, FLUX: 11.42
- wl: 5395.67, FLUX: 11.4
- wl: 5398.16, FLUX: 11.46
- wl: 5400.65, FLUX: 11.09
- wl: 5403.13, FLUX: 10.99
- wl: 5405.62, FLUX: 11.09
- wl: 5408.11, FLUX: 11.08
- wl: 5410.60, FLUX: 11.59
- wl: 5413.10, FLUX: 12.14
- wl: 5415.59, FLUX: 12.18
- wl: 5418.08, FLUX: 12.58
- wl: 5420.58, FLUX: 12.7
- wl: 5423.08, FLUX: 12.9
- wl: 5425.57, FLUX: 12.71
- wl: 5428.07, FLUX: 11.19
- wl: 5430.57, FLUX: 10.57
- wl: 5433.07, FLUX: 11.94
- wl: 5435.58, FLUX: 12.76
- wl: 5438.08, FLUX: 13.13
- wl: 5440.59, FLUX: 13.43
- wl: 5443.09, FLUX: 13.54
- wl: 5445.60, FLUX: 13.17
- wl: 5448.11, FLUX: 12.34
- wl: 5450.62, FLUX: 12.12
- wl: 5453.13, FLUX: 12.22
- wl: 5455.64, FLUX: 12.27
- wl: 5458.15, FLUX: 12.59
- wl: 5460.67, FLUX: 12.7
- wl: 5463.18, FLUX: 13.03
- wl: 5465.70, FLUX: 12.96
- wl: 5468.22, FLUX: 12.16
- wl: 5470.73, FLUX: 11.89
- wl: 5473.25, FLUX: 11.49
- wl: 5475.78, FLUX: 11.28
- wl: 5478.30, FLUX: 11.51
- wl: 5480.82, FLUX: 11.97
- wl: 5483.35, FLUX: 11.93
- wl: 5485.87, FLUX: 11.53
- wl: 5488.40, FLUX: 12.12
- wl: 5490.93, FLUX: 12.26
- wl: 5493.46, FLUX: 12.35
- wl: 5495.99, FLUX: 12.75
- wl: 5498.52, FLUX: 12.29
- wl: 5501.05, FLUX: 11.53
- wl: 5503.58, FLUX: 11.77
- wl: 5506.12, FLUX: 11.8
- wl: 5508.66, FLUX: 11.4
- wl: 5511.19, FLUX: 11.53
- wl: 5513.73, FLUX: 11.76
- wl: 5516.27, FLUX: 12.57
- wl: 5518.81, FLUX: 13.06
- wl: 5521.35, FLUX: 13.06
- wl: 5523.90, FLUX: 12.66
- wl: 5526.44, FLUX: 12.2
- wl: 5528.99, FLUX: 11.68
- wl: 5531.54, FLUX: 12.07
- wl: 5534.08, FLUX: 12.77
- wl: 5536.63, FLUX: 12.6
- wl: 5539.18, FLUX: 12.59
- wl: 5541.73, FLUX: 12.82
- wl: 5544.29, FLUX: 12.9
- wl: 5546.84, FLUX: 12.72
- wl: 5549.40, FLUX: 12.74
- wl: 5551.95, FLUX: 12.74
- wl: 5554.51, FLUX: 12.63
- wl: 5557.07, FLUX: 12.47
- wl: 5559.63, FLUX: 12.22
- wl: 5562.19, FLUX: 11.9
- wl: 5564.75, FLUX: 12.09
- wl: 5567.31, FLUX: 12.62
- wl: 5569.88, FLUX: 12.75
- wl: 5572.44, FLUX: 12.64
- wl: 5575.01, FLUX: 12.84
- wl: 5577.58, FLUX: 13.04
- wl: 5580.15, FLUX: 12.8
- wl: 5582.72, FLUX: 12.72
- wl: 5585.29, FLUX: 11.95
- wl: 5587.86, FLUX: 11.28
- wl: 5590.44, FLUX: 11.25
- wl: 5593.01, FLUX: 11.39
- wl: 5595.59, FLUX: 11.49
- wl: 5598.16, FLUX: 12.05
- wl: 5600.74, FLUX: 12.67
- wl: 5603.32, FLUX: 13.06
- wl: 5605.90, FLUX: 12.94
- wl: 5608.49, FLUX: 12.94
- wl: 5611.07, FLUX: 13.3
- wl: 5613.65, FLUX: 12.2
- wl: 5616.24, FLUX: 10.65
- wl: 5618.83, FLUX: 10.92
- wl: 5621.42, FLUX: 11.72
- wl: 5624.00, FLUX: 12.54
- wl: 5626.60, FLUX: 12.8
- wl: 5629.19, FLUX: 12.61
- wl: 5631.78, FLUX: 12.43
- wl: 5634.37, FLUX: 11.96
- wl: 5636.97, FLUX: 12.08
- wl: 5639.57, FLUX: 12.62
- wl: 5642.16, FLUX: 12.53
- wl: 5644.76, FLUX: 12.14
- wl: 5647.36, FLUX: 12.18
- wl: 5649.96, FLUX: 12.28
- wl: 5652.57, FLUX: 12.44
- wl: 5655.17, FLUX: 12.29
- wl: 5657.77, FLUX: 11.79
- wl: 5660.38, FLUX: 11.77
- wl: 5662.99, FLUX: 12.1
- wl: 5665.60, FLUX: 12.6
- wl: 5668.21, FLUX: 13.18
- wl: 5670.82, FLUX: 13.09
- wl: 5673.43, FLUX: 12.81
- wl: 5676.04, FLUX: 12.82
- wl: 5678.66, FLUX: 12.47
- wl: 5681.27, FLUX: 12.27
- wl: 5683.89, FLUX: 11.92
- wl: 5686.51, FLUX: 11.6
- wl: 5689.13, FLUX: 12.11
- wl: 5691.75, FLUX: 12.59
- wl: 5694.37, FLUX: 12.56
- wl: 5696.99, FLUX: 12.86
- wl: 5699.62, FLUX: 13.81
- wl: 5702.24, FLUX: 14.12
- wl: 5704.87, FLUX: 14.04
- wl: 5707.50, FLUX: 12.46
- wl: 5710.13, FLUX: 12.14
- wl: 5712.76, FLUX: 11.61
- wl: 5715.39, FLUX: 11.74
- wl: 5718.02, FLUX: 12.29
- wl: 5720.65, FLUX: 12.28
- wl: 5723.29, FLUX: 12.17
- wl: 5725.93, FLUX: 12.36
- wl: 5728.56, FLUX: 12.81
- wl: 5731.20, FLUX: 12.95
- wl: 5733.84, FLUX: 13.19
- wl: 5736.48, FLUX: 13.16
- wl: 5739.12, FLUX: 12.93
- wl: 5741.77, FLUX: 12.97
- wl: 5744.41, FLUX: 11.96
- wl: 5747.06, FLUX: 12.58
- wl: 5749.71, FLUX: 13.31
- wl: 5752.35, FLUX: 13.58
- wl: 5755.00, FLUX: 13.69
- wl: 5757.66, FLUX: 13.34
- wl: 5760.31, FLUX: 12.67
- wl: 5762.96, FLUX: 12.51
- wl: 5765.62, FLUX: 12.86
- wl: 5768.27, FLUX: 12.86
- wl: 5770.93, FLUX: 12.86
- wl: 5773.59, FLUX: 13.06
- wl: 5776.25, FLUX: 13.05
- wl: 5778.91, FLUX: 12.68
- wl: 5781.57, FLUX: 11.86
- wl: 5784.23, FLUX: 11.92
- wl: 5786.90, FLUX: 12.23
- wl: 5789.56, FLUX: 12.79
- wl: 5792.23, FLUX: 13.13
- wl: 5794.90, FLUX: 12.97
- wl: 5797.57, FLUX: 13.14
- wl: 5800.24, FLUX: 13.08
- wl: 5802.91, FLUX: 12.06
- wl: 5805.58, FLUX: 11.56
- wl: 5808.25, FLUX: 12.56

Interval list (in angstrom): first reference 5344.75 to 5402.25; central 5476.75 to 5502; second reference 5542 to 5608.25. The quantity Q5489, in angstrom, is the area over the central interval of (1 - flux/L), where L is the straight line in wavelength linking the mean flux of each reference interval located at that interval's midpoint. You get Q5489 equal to 0.8 angstrom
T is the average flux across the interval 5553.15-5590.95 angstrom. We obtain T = 12.4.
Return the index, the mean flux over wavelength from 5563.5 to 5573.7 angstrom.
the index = 12.5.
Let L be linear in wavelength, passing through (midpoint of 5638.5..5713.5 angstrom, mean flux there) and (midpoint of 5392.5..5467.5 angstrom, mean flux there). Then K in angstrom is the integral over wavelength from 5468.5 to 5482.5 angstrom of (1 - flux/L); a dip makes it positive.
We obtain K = 0.7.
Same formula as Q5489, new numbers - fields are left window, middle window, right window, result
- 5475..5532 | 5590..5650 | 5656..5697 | 0.4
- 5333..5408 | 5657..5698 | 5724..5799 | 1.0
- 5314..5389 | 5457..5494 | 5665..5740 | 1.4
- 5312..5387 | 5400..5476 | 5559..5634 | 1.4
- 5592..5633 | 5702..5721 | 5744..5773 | 0.3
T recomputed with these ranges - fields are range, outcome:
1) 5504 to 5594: 12.3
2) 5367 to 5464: 12.2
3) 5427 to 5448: 12.5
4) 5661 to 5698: 12.5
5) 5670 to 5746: 12.6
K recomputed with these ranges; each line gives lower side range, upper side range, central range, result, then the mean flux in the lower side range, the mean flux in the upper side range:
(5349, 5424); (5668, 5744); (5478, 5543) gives 1.1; 12.2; 12.7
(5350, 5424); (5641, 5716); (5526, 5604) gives 0.2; 12.2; 12.5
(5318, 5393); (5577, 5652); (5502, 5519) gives 0.6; 12.5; 12.2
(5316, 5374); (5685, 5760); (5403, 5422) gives 1.0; 12.5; 12.8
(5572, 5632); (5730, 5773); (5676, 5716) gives 0.4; 12.3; 13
